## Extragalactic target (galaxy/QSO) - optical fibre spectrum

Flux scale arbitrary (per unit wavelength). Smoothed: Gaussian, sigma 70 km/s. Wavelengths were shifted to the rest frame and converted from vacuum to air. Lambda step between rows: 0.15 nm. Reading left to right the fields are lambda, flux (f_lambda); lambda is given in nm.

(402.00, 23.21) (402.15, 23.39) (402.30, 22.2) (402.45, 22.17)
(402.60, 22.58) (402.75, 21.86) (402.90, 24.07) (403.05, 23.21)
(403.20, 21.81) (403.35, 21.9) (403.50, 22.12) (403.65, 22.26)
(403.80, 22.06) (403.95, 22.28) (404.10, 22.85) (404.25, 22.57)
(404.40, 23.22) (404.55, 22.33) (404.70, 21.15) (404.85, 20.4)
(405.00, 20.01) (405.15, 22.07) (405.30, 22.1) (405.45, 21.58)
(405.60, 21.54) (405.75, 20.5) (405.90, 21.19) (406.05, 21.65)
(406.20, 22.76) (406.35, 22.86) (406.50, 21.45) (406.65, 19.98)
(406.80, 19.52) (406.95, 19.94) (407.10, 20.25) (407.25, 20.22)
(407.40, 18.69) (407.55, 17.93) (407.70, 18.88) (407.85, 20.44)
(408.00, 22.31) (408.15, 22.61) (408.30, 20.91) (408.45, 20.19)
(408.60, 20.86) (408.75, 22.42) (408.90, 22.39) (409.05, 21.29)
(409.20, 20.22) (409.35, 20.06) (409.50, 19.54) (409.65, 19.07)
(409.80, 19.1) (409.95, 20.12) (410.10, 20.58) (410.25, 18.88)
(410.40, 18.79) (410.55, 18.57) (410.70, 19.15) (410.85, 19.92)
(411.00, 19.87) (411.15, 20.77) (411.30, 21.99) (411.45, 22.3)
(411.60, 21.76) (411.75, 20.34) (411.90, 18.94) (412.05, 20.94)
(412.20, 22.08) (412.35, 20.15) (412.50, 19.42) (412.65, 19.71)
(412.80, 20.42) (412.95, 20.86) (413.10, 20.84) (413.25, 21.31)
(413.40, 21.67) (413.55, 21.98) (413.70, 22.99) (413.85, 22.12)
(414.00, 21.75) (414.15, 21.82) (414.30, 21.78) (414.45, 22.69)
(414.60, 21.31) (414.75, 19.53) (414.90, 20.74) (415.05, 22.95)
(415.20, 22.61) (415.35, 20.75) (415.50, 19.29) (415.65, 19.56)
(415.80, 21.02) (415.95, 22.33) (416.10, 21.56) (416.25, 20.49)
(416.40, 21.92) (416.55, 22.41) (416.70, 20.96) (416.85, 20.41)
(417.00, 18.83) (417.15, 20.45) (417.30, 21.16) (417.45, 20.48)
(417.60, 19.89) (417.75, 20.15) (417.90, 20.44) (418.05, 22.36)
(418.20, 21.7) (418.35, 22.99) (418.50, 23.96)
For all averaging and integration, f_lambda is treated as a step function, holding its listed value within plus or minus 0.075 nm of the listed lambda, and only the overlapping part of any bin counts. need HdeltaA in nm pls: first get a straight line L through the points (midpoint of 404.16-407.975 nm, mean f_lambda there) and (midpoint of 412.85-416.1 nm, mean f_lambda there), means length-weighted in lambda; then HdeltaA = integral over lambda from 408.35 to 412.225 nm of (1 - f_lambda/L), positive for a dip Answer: 0.149 nm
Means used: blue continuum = 21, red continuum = 21.4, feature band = 20.4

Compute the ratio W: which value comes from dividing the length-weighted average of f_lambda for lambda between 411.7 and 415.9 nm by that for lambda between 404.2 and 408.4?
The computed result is 1.00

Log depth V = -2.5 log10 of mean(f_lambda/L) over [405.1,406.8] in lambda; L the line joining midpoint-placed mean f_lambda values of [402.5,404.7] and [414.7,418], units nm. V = 0.032 mag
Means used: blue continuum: 22.5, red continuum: 20.8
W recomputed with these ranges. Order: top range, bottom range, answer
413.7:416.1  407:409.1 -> 1.04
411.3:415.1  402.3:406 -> 0.96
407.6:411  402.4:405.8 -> 0.92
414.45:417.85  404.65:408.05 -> 1.01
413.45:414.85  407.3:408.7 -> 1.07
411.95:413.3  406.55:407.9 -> 1.05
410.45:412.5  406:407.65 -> 1.00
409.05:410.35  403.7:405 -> 0.90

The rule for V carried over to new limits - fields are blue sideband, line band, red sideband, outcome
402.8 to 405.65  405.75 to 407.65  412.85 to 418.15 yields 0.07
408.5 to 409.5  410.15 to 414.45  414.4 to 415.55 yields 0.02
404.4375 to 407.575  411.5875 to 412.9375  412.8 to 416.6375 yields 0.05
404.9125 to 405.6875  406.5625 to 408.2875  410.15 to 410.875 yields 0.02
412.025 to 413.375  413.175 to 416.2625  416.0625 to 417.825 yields -0.04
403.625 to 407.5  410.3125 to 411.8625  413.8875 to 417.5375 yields 0.05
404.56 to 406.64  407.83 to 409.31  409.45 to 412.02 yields -0.04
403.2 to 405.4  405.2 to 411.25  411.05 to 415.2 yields 0.06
